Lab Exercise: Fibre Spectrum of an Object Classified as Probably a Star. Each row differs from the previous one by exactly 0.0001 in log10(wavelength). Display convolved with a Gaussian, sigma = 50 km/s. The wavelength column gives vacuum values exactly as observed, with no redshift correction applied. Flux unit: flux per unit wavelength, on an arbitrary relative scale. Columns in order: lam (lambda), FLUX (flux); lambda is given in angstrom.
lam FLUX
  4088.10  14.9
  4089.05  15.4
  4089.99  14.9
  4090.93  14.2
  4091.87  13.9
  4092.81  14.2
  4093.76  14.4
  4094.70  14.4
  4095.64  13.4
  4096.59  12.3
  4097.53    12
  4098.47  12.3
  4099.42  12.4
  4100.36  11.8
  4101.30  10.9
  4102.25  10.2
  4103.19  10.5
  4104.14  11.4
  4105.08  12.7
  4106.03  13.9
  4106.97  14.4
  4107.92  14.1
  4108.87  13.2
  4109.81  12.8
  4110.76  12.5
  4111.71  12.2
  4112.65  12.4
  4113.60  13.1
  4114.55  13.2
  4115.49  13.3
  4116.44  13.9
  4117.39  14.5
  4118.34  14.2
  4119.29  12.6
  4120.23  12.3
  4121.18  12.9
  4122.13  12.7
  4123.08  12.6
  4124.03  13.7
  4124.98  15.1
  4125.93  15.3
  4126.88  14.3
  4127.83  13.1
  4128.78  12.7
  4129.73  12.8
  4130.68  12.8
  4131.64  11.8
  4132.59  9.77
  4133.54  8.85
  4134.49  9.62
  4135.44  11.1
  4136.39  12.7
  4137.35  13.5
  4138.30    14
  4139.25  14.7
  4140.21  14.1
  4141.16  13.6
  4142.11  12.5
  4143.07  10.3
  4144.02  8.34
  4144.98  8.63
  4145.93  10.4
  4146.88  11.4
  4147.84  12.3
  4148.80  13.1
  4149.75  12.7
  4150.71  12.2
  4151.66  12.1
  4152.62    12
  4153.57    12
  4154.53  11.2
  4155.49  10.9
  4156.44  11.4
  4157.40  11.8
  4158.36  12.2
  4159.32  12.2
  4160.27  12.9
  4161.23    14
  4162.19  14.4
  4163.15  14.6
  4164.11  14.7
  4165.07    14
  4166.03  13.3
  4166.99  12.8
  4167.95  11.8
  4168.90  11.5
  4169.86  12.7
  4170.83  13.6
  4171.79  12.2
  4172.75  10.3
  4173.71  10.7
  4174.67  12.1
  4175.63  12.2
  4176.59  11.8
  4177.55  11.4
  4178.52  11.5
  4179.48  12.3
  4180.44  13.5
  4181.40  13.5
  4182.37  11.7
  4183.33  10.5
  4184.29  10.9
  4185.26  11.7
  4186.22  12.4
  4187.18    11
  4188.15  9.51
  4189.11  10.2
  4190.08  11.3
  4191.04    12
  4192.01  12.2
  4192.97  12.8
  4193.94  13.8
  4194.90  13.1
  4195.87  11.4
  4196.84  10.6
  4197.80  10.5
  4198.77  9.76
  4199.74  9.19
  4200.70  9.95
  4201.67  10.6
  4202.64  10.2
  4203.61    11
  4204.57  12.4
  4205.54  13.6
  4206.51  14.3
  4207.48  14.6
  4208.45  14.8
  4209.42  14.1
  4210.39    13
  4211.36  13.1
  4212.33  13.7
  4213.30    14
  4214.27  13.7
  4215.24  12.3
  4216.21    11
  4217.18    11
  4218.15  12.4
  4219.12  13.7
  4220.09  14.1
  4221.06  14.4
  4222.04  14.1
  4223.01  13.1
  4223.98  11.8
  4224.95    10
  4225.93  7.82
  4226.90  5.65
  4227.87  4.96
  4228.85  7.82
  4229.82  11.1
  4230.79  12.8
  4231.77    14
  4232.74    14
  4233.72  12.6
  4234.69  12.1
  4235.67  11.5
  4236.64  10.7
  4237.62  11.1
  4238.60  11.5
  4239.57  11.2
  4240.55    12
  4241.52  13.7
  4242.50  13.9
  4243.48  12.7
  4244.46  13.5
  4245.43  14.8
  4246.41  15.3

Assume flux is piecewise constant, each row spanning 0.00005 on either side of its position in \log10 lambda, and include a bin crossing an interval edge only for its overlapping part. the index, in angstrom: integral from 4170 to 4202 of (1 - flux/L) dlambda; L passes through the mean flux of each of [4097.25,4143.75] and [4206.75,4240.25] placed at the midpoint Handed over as 1.9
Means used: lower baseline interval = 12.7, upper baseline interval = 12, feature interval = 11.5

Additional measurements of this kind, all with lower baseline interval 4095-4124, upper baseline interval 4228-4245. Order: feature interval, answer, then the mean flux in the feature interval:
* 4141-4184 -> 1.07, 12.1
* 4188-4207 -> 1.18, 11.5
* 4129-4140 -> 0.47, 12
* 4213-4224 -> -0.83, 13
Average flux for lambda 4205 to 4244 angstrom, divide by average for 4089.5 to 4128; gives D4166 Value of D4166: 0.93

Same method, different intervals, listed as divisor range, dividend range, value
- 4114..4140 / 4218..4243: 0.90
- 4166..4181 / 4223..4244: 0.92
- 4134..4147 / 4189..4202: 0.96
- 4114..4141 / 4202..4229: 0.93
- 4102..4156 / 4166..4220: 0.97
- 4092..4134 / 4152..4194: 0.95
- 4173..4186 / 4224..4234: 0.85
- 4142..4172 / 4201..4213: 1.06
